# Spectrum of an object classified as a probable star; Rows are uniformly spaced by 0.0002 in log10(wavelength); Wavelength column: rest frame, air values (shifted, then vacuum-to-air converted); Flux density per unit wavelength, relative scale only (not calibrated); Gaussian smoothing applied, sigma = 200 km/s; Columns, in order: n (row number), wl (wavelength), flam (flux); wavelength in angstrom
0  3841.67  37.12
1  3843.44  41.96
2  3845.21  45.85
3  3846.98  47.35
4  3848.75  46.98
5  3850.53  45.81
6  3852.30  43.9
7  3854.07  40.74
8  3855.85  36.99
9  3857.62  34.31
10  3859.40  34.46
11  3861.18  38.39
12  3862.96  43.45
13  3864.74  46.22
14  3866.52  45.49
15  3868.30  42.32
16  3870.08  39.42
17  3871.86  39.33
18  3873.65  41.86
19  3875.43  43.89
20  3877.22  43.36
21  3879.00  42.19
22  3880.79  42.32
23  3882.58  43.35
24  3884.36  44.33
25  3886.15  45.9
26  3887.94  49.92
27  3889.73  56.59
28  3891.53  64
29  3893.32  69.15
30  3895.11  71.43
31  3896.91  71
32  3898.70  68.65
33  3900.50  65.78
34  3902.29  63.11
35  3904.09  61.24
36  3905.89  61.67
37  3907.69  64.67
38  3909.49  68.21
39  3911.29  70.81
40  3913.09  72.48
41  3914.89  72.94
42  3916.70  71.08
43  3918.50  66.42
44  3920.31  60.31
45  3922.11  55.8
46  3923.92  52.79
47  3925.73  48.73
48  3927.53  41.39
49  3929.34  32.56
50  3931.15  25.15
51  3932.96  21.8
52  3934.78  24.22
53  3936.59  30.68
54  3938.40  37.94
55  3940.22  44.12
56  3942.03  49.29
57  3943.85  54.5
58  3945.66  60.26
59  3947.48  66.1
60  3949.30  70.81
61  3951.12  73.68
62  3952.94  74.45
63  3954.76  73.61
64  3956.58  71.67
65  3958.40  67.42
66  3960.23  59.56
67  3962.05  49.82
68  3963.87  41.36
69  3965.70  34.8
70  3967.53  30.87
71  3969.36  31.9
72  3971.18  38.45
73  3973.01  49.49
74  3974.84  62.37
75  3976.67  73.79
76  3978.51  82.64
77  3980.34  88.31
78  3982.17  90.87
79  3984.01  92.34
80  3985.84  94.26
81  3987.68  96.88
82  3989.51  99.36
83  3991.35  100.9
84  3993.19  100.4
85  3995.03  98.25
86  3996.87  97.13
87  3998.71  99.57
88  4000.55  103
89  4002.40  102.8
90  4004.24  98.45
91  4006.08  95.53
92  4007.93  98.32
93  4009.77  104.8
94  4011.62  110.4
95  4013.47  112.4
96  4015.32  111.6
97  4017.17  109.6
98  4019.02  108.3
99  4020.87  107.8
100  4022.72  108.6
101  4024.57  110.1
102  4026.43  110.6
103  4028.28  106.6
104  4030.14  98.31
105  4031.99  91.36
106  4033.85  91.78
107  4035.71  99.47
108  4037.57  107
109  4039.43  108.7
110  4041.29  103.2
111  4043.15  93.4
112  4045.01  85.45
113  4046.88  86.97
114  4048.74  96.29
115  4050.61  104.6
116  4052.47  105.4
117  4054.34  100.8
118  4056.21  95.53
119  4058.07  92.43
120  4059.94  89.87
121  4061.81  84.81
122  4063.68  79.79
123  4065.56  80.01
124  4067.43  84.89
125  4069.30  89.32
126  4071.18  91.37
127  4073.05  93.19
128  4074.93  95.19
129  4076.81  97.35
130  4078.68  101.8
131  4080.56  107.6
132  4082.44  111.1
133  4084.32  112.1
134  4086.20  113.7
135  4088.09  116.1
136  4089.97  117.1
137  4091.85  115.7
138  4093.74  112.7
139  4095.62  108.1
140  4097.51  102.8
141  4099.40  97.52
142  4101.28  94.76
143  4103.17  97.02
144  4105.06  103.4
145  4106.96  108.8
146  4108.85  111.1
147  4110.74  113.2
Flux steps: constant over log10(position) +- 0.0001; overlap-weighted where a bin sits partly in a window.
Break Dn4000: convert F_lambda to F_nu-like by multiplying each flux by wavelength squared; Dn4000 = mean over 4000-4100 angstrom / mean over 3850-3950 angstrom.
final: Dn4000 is 2.1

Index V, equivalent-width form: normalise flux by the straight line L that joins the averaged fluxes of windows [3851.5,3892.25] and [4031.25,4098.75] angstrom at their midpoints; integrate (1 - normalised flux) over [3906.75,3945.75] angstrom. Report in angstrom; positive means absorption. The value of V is 4.9 angstrom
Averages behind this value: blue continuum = 43.5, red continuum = 99.1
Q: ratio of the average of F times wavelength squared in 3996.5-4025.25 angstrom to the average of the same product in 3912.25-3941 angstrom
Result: 2.32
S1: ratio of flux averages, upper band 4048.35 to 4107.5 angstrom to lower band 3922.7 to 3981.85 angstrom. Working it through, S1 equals 1.91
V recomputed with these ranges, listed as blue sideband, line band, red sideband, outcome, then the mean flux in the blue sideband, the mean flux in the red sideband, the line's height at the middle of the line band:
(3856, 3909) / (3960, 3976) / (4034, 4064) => 6.49 angstrom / 50.9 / 96.1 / 74.1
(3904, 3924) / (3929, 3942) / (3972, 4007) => 7.28 angstrom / 65.5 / 90.7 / 72.7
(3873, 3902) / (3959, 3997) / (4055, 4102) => 2.41 angstrom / 54.3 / 99.5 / 75.7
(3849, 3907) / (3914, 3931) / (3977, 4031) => 3.22 angstrom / 49.5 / 101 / 67.7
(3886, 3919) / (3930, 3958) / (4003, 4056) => 9.38 angstrom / 65.4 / 102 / 77.5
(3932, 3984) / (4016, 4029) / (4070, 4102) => -4.52 angstrom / 56.2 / 105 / 80.9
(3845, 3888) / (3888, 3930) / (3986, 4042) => -2.09 angstrom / 42.5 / 103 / 59.9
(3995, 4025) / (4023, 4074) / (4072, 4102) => 4.65 angstrom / 105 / 106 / 105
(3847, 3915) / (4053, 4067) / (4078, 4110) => 1.33 angstrom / 51.8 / 108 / 98.9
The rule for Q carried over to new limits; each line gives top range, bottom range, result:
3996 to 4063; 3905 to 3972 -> 1.98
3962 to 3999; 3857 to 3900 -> 1.61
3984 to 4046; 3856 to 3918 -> 2.01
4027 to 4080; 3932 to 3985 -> 1.75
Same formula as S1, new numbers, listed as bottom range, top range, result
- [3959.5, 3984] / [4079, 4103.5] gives 1.87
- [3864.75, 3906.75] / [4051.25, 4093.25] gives 1.88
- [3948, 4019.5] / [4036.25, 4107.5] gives 1.22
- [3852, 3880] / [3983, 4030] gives 2.51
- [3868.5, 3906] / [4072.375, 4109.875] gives 1.98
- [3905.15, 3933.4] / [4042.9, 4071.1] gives 1.63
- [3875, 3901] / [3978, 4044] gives 1.84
